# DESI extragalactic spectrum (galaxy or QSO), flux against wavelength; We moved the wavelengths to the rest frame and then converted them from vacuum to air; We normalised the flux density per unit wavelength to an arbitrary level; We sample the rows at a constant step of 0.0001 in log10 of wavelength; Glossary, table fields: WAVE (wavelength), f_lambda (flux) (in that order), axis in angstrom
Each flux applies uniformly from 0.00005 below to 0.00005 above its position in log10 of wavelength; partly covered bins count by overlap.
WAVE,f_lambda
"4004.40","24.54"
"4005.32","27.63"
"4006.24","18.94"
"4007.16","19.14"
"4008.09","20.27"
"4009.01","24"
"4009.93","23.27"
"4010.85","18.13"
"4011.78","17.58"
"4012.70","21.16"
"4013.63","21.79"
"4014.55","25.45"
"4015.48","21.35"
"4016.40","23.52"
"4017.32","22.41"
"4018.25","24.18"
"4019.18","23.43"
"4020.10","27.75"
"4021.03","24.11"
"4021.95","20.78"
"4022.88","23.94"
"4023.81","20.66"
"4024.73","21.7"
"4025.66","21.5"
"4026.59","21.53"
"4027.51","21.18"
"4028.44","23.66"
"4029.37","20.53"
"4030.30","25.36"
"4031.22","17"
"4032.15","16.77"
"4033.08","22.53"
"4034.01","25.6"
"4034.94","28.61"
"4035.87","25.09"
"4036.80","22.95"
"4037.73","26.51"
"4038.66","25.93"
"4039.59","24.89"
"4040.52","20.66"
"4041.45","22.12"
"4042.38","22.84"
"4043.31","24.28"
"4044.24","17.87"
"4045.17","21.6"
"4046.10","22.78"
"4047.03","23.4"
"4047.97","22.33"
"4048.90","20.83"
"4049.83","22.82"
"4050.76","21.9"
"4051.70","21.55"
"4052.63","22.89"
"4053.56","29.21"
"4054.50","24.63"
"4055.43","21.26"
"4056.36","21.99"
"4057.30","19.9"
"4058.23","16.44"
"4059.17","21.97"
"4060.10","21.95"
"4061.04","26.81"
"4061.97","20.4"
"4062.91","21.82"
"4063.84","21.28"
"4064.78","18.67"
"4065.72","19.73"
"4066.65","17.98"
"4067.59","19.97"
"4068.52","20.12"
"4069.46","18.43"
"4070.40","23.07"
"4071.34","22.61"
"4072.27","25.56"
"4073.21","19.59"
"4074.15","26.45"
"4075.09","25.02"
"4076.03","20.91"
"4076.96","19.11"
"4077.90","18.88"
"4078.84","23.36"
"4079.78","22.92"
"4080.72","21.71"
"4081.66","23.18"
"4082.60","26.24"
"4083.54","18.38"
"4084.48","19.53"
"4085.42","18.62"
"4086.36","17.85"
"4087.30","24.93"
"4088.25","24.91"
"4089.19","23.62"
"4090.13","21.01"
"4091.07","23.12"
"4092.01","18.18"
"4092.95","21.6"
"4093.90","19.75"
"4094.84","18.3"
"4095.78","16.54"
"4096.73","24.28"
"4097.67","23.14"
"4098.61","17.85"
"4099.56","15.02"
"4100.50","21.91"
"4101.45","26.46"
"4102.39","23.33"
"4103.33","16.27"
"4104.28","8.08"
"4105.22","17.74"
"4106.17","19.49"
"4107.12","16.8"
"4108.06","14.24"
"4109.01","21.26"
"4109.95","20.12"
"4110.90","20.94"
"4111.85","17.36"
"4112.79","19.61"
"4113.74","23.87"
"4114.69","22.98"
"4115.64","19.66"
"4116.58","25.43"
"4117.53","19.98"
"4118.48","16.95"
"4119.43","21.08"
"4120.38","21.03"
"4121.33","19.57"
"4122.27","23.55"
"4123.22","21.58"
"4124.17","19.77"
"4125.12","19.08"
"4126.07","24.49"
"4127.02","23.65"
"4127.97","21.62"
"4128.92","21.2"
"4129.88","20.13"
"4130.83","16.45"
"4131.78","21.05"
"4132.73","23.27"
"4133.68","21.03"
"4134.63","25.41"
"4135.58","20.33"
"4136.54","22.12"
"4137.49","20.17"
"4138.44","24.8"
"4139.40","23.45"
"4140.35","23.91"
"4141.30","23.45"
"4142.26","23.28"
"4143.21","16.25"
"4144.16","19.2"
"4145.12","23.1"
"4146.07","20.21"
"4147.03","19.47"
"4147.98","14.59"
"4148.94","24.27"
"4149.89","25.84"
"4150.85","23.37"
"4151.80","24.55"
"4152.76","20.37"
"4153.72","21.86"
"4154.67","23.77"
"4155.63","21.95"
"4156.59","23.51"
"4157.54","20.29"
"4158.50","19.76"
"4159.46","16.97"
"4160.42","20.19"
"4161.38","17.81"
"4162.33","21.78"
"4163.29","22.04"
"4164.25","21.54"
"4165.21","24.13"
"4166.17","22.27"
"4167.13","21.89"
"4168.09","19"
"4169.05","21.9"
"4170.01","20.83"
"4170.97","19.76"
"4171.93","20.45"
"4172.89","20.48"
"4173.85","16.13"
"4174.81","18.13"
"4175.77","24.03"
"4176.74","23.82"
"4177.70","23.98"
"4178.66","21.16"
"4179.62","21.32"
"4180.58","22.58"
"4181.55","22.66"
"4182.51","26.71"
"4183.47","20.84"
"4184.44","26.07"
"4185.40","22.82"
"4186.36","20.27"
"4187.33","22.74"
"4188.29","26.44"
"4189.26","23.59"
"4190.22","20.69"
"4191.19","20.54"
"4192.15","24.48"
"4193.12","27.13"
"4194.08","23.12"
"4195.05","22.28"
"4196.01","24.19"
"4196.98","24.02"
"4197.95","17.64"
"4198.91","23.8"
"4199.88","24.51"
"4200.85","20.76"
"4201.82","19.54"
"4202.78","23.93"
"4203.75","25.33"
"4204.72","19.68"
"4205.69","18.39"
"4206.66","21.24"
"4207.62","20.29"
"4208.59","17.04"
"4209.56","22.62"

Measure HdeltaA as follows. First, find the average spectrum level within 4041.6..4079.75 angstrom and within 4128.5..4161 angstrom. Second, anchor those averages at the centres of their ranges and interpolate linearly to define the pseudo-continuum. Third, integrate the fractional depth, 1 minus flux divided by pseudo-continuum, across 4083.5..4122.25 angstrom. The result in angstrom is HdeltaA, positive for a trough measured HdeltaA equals 2.8 angstrom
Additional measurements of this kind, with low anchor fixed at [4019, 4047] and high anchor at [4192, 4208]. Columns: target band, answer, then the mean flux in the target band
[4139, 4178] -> 2.04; 21.3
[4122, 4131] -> 0.52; 21.2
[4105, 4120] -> 1.79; 19.9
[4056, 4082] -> 1.49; 21.4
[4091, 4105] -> 1.97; 19.5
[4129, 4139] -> 0.47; 21.5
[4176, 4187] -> -0.27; 22.9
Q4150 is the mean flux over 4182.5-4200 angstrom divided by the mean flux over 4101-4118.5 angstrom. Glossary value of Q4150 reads 1.18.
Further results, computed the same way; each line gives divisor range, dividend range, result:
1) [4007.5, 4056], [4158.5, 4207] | 0.97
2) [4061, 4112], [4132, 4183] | 1.05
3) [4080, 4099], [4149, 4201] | 1.04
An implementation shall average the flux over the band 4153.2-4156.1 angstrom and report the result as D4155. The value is 22.5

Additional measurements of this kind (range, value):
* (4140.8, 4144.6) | 20.6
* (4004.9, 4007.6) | 21.9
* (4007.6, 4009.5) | 22.1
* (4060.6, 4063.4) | 23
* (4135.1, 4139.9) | 22.2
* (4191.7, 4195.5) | 24.2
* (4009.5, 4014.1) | 20.4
